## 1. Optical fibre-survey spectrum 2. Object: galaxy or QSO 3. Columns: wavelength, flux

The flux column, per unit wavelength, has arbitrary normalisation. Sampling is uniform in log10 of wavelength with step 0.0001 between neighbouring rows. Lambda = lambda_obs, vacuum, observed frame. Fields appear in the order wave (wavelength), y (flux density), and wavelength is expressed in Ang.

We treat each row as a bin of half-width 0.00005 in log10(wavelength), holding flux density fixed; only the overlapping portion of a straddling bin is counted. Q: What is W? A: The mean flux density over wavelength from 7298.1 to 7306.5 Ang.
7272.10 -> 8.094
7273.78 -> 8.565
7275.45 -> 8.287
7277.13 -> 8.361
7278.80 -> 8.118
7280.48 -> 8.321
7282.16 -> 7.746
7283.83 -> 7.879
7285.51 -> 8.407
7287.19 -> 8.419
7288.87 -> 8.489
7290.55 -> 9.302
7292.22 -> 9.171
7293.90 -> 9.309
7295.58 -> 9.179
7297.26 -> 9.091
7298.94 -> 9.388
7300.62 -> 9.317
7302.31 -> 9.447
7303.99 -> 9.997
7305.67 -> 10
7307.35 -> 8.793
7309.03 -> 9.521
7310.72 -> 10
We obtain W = 9.62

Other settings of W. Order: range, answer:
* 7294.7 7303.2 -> 9.28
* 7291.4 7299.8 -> 9.23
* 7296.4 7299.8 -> 9.24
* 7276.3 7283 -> 8.14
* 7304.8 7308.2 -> 9.42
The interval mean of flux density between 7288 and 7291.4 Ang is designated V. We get 8.91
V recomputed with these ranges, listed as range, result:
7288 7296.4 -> 9.09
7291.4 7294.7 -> 9.24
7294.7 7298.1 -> 9.14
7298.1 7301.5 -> 9.33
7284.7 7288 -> 8.41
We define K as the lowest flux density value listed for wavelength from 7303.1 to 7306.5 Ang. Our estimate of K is 9.997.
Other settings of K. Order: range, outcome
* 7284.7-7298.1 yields 8.407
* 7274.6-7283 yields 7.746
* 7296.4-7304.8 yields 9.091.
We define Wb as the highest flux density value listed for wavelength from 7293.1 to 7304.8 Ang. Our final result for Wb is 9.997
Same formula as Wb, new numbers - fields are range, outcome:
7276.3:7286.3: 8.407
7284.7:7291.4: 9.302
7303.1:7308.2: 10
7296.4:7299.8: 9.388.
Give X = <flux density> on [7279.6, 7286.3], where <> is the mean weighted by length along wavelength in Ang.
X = 8.08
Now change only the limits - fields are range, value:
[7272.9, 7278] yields 8.4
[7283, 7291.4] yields 8.5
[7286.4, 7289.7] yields 8.45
